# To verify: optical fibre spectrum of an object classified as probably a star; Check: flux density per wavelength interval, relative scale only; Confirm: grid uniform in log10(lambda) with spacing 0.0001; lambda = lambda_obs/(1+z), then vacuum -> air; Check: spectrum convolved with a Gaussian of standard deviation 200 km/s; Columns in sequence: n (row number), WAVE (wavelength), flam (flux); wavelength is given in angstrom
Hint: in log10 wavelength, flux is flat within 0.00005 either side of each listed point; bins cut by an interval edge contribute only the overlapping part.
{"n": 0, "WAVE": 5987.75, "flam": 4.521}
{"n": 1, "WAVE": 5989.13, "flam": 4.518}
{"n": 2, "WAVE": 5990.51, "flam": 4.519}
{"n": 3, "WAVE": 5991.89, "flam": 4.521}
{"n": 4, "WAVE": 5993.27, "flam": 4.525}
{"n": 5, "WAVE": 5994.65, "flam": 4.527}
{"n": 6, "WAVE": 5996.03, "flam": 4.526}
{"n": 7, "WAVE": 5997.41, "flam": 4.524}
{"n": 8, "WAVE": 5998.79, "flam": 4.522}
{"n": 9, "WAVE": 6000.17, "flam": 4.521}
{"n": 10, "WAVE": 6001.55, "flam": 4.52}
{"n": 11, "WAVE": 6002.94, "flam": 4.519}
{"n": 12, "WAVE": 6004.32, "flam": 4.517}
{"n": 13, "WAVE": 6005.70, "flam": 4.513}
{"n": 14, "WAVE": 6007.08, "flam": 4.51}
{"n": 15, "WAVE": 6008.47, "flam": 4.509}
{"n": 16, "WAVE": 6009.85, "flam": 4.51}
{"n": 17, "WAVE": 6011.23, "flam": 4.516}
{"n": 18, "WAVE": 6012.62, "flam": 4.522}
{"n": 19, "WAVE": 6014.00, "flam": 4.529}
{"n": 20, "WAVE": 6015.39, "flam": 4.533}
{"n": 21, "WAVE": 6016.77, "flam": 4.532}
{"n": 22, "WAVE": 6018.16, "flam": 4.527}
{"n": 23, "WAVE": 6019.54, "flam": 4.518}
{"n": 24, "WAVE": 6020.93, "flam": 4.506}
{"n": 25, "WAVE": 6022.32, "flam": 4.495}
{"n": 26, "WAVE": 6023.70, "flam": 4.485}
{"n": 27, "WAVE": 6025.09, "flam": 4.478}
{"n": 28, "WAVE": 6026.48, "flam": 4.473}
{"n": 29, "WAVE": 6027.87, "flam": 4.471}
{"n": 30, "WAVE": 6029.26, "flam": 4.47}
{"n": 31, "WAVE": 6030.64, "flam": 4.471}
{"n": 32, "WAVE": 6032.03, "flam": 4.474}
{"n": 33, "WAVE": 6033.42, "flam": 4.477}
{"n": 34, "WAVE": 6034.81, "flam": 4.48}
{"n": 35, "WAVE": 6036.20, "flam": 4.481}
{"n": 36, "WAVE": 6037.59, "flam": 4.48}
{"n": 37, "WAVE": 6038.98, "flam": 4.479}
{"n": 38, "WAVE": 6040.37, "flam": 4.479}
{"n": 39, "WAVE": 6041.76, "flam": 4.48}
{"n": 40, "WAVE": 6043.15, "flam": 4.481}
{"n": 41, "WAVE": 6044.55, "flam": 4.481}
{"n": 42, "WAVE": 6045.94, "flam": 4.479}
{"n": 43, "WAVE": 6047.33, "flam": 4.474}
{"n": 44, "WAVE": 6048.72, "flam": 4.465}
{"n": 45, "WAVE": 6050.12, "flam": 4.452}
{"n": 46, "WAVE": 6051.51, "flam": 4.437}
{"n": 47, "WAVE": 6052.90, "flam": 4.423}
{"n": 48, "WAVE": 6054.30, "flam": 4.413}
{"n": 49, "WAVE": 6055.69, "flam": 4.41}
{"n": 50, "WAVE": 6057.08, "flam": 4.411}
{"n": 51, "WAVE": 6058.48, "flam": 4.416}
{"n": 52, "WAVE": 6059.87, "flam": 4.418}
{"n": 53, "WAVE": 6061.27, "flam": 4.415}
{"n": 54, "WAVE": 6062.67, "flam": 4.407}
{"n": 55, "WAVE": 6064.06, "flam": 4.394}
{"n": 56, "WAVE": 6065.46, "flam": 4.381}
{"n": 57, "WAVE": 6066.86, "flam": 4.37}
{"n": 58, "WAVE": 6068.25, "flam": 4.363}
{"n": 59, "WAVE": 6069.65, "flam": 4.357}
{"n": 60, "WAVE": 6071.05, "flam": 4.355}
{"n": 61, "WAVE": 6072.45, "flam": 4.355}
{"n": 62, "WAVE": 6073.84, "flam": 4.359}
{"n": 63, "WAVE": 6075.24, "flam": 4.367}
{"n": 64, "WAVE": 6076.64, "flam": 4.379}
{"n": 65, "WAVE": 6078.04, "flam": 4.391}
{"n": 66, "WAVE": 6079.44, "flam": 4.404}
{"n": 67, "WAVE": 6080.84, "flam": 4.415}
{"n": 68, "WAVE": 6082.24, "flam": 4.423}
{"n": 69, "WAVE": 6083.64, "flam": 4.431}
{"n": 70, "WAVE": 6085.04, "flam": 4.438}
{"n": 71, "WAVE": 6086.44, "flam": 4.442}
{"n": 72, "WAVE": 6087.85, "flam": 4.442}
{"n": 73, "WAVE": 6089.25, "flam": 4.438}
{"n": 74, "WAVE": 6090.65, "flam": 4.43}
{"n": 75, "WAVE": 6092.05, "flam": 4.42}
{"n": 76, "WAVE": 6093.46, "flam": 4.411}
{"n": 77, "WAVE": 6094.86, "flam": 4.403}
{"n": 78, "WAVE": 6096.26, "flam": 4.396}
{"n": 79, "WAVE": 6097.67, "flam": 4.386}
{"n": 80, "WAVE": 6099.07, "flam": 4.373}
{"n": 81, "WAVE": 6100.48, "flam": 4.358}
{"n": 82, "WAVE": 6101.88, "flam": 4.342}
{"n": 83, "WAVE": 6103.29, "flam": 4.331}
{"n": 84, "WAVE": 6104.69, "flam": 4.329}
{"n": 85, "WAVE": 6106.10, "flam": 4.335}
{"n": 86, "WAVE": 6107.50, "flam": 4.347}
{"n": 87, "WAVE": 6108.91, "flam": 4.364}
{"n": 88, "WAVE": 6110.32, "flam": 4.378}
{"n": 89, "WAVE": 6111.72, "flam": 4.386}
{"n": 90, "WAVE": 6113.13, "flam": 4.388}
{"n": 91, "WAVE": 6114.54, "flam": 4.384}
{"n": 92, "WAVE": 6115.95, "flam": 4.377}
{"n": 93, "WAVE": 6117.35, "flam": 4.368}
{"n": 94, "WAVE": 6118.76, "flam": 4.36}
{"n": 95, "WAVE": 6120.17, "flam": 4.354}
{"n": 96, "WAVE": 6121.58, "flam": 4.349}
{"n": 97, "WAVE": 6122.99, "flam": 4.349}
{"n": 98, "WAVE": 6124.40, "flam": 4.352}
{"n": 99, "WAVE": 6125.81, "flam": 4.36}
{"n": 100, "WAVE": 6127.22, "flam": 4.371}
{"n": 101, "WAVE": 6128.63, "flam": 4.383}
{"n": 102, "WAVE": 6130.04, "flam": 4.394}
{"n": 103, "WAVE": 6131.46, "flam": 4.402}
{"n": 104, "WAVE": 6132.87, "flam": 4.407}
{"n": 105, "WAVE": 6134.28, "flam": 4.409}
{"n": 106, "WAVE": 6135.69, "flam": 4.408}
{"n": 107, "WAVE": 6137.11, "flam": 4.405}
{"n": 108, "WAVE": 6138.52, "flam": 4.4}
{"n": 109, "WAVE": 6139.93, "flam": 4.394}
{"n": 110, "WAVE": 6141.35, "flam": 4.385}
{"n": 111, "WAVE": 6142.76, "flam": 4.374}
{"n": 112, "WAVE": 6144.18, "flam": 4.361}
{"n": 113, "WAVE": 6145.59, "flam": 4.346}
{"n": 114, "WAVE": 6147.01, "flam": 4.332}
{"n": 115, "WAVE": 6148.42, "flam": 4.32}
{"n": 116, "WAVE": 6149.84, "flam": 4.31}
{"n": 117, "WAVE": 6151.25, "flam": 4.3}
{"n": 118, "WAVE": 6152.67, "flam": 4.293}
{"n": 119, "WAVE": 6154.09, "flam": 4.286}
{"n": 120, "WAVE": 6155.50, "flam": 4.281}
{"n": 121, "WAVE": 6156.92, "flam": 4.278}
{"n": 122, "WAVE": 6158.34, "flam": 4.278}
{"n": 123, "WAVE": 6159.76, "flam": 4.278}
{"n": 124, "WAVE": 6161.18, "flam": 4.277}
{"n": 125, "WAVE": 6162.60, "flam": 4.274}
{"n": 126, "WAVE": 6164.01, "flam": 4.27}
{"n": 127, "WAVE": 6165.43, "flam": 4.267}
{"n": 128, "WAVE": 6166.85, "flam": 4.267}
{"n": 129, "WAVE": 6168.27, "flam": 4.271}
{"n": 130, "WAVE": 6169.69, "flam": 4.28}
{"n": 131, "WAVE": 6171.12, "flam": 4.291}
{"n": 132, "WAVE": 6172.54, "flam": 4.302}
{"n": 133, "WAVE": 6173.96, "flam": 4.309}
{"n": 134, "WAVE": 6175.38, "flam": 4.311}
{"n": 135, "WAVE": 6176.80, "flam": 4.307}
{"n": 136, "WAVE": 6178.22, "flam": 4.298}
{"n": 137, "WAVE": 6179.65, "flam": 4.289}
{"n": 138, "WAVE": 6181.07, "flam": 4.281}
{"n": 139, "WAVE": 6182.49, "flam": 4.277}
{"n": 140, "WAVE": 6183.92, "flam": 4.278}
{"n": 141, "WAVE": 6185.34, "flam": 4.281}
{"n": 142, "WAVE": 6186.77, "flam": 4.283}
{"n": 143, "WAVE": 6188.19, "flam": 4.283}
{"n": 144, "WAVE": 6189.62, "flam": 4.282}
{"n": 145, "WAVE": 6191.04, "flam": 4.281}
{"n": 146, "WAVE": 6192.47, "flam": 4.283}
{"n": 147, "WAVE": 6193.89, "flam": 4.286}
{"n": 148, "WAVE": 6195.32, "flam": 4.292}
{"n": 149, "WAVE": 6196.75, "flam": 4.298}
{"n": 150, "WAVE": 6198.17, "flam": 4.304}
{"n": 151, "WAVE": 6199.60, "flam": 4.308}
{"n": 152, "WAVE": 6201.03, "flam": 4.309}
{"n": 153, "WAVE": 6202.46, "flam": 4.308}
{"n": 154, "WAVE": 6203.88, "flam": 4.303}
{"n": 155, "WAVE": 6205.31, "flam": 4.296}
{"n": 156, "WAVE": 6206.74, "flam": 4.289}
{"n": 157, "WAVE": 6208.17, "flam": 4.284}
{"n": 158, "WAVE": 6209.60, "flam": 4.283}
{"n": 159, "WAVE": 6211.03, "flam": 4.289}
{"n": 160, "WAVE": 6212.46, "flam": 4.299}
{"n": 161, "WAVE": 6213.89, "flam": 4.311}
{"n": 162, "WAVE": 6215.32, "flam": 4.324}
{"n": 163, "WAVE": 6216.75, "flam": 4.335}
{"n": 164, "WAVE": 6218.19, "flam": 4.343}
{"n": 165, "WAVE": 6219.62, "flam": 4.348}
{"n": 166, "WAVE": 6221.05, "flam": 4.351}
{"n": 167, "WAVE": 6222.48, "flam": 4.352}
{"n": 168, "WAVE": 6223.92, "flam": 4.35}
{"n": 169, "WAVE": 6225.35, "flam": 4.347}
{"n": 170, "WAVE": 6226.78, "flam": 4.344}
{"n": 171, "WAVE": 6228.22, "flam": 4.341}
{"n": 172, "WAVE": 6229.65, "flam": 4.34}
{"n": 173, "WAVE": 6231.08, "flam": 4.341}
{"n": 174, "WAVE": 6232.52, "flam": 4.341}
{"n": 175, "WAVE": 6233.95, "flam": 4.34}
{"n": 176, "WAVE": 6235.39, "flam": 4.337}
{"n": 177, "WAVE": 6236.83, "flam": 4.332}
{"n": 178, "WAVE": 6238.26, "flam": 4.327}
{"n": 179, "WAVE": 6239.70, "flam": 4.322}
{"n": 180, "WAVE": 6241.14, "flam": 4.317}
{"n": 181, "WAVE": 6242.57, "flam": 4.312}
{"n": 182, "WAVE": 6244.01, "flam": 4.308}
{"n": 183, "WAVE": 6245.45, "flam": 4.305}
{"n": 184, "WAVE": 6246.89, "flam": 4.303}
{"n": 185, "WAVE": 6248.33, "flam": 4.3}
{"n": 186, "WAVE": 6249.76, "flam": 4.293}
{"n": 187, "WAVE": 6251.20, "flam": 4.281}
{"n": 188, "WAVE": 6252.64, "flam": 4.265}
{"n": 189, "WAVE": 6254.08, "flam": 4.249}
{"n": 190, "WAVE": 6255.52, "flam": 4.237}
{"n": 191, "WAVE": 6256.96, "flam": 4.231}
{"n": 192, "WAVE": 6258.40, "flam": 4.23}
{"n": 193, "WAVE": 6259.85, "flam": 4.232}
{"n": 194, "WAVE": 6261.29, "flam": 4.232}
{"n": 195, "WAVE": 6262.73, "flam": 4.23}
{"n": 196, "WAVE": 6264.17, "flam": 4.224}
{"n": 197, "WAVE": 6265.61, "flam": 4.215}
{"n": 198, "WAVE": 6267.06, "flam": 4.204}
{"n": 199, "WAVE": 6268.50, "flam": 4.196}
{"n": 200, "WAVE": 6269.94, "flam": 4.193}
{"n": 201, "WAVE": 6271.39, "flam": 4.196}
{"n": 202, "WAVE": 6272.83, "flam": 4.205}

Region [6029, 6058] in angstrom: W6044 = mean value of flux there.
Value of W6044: 4.46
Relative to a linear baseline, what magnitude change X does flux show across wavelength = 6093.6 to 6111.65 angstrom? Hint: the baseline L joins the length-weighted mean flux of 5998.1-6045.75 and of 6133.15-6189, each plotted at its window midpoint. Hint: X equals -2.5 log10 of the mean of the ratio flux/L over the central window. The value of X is 0.006 mag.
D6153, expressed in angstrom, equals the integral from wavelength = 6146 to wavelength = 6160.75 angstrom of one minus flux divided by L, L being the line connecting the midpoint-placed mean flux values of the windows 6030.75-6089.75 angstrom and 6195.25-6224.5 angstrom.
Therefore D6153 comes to 0.2 angstrom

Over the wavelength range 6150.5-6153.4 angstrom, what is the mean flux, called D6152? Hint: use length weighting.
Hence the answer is 4.3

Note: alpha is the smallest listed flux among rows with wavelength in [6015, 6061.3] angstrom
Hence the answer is 4.41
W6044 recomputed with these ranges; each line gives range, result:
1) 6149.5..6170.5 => 4.28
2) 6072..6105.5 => 4.39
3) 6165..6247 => 4.31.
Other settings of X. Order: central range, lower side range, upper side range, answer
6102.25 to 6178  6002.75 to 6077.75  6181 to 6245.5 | 0.009 mag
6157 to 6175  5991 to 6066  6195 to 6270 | 0.019 mag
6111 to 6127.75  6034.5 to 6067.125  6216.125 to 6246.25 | 0.008 mag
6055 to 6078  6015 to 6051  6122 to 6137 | 0.016 mag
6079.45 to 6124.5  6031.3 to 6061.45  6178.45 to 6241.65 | 0.005 mag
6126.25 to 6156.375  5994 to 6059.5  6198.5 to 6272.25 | 0.005 mag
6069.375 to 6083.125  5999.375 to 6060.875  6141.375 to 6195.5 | 0.009 mag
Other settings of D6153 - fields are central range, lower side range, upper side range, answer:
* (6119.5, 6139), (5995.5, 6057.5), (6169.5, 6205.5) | -0.1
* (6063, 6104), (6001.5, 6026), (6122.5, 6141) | 0.4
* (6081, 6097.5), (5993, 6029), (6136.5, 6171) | -0.1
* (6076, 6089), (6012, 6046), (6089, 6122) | 0.0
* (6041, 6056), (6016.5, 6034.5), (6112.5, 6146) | 0.0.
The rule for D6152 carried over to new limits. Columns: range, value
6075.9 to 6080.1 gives 4.39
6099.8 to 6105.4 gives 4.34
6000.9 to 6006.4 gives 4.52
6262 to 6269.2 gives 4.22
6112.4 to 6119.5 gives 4.38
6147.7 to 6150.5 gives 4.32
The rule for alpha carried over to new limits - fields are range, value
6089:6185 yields 4.267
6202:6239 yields 4.283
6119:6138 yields 4.349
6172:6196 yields 4.277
